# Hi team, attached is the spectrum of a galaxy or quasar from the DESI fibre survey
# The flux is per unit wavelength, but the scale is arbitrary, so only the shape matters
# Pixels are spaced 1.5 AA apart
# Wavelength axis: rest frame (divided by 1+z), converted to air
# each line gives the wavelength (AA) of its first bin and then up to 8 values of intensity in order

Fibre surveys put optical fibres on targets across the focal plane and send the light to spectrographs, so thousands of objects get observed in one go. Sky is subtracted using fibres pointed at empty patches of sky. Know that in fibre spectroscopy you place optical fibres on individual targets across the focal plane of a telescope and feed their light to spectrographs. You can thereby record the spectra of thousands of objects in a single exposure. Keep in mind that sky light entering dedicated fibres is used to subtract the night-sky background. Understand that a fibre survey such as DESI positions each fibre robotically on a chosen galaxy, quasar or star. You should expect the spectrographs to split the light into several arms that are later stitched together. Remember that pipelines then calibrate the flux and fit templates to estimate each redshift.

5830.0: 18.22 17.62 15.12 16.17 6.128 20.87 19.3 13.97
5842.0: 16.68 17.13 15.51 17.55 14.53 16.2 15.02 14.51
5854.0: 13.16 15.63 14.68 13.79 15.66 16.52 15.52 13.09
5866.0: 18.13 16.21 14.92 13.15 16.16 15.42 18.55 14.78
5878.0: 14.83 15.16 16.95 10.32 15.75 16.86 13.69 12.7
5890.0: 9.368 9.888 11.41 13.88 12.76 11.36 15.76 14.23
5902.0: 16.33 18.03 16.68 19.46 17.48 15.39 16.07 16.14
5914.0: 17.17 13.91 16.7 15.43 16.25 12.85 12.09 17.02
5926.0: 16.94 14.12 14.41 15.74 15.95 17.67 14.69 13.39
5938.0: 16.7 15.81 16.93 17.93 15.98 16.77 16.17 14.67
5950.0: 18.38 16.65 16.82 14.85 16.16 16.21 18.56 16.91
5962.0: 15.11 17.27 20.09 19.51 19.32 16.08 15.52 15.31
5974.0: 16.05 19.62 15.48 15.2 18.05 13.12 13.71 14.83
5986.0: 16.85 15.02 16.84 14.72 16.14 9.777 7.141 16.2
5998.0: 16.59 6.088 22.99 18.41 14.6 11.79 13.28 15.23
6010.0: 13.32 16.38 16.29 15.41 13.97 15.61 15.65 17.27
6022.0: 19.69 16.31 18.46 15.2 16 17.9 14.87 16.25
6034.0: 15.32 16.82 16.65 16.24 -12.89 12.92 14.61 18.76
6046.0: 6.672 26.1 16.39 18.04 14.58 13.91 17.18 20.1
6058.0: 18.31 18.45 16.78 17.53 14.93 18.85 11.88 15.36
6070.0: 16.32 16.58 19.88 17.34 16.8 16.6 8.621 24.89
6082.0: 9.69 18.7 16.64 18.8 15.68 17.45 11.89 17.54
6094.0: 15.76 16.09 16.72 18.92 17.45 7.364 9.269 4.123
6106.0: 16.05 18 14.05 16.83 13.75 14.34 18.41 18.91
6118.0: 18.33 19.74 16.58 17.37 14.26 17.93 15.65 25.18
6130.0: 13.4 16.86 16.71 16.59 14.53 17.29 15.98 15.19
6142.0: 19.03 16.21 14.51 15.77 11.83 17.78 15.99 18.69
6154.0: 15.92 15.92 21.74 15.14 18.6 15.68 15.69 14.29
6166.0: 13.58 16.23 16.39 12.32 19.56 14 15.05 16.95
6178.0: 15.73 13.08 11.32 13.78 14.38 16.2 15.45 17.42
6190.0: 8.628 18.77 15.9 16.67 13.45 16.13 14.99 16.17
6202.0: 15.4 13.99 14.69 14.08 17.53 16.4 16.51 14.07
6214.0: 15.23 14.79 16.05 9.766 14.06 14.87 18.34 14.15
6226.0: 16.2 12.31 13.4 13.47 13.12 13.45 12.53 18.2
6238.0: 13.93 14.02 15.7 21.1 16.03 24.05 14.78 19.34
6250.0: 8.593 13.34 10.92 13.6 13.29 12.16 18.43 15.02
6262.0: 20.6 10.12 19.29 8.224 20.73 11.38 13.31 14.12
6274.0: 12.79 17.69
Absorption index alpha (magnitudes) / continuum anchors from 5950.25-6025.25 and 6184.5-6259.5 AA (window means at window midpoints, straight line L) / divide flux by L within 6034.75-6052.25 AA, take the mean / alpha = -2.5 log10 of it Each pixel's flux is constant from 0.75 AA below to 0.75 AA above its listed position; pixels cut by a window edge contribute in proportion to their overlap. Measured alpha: 0.14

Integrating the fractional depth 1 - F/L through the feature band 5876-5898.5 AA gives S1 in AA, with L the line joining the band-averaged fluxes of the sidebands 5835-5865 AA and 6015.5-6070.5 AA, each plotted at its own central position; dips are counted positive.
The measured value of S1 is 2.98 AA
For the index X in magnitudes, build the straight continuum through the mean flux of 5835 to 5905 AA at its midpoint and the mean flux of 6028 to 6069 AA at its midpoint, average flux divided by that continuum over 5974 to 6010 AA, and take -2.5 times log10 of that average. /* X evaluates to 0.02 mag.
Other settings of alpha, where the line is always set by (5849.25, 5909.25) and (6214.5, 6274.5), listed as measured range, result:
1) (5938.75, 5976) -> -0.14 mag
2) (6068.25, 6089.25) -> -0.13 mag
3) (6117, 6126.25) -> -0.18 mag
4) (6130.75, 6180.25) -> -0.09 mag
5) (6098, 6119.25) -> 0.00 mag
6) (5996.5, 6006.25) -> -0.03 mag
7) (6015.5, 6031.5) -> -0.12 mag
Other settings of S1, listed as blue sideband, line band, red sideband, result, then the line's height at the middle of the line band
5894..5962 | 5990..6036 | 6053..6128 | 2.0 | 16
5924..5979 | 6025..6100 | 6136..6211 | 0.9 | 16.1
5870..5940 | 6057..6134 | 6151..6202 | -3.8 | 15.4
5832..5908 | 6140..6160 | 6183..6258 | -2.1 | 15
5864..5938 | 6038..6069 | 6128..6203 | 1.0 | 15.5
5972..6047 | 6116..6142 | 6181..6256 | -3.9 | 14.9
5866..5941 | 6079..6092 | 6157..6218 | -0.9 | 15.2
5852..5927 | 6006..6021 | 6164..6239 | -0.2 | 14.9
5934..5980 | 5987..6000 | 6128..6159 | 2.6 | 16.6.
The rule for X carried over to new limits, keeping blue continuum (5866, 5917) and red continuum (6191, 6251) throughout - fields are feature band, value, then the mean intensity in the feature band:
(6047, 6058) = -0.18 mag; 17.9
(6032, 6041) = 0.31 mag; 11.3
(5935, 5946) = -0.08 mag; 16.1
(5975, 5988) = -0.05 mag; 15.7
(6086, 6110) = 0.03 mag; 14.7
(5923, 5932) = -0.03 mag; 15.4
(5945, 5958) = -0.09 mag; 16.3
